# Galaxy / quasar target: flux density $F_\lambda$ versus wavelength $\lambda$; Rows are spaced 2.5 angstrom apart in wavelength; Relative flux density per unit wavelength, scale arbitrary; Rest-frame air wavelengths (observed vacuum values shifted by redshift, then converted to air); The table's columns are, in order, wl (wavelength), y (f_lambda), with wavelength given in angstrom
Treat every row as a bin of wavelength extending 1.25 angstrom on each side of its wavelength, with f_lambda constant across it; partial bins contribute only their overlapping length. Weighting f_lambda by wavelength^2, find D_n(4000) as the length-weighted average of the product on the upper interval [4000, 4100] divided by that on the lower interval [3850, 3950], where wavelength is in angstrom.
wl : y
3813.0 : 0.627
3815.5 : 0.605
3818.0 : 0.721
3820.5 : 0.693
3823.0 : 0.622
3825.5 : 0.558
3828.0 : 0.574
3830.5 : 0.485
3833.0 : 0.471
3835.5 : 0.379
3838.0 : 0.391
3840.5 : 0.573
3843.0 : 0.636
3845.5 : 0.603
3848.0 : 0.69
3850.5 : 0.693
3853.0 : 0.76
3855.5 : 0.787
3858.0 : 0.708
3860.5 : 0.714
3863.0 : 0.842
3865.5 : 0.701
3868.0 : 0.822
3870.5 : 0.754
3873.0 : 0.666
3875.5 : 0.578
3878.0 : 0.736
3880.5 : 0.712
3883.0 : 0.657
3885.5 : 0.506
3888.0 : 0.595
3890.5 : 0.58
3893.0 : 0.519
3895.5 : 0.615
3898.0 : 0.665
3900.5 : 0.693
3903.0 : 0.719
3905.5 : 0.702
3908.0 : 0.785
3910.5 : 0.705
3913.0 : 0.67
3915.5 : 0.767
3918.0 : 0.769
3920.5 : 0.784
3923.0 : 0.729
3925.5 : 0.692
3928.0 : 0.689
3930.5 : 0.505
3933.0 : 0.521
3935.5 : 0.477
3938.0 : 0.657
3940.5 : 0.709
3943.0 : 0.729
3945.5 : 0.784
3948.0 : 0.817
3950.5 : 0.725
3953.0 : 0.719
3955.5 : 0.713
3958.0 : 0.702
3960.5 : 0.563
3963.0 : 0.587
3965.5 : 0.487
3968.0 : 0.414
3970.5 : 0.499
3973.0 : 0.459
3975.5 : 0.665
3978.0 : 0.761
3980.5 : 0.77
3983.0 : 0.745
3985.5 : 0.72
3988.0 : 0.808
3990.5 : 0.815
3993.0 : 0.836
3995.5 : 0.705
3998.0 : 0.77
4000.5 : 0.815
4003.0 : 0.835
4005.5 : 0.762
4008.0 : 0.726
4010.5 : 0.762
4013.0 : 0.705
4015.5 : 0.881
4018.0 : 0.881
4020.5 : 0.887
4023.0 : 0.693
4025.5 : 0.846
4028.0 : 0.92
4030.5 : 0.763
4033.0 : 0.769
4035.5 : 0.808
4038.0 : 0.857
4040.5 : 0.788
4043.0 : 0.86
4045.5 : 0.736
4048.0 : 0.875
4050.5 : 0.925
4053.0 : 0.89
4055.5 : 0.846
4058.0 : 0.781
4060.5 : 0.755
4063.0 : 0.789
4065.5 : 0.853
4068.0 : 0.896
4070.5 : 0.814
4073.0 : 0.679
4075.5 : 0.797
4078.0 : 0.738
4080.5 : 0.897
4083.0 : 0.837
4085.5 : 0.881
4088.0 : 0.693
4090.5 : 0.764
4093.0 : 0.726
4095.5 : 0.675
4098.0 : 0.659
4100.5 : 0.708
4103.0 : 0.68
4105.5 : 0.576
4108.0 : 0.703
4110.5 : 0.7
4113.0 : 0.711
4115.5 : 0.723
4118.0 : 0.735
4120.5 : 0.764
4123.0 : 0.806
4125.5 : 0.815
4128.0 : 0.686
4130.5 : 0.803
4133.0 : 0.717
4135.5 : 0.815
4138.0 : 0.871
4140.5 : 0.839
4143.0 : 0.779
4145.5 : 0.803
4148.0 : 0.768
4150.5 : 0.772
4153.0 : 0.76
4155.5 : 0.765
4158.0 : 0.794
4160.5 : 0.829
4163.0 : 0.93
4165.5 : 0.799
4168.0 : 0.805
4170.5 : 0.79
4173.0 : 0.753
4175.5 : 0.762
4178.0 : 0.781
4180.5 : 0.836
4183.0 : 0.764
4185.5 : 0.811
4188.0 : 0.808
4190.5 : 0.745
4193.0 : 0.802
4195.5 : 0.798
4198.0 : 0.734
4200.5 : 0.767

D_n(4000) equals 1.26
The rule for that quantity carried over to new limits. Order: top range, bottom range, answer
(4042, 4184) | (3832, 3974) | 1.33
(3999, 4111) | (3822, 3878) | 1.37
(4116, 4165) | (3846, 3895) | 1.33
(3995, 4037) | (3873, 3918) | 1.28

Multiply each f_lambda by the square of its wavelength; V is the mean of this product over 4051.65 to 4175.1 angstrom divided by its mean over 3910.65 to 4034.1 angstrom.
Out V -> 1.16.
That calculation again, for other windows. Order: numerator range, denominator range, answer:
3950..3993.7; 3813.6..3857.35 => 1.18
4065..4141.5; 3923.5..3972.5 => 1.30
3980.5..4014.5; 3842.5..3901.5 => 1.21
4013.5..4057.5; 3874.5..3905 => 1.42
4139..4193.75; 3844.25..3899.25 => 1.36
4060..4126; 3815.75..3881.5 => 1.31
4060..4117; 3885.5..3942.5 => 1.24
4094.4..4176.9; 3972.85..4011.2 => 1.08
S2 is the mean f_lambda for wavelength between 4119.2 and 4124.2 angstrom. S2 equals 0.784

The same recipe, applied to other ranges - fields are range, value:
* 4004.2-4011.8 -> 0.75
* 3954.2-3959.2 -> 0.708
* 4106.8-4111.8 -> 0.702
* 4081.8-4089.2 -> 0.804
